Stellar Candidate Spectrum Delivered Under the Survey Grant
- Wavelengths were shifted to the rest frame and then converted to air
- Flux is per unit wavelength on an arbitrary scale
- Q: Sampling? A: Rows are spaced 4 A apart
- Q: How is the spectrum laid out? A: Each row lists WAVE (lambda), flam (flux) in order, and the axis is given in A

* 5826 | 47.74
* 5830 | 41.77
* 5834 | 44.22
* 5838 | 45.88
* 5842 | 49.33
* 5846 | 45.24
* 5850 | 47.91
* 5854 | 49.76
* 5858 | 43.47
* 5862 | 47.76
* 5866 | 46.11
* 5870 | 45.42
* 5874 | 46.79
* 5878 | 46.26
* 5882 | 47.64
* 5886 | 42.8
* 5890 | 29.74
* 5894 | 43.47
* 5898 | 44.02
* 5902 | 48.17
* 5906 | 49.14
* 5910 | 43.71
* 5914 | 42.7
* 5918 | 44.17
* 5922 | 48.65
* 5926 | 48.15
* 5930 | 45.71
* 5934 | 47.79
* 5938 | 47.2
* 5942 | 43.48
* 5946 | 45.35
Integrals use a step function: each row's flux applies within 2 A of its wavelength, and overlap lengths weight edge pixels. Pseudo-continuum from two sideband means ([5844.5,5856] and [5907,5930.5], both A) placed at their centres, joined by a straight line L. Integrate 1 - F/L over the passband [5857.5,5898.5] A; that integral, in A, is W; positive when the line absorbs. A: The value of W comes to 2.57 A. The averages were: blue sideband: 47.7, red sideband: 45.7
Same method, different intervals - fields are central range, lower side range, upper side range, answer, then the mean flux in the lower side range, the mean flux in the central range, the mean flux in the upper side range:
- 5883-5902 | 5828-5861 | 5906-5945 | 1.9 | 46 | 41.3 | 45.9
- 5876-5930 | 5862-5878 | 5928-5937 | 2.4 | 46.3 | 44.6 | 46.8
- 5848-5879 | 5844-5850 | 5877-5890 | -1.4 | 46.1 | 46.7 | 43.1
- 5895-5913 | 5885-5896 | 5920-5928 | -1.5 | 38.3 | 45.9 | 48.4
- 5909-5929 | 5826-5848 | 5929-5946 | 0.1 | 45.5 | 45.6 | 46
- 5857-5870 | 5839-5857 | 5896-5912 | 0.4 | 47.7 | 45.9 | 46.3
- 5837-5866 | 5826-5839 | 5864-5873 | -1.2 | 44.4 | 47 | 45.9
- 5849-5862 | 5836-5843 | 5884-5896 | -0.7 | 47.4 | 47.1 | 38.7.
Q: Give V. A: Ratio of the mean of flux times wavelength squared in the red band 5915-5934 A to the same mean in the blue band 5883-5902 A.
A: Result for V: 1.14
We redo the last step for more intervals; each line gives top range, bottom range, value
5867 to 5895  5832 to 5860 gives 0.94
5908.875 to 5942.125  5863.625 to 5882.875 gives 1.01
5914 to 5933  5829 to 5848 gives 1.05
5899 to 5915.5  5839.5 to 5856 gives 0.98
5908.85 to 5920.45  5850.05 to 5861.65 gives 0.95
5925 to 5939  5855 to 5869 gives 1.05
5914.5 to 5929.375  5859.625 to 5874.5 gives 1.02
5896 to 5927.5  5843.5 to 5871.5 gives 1.01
